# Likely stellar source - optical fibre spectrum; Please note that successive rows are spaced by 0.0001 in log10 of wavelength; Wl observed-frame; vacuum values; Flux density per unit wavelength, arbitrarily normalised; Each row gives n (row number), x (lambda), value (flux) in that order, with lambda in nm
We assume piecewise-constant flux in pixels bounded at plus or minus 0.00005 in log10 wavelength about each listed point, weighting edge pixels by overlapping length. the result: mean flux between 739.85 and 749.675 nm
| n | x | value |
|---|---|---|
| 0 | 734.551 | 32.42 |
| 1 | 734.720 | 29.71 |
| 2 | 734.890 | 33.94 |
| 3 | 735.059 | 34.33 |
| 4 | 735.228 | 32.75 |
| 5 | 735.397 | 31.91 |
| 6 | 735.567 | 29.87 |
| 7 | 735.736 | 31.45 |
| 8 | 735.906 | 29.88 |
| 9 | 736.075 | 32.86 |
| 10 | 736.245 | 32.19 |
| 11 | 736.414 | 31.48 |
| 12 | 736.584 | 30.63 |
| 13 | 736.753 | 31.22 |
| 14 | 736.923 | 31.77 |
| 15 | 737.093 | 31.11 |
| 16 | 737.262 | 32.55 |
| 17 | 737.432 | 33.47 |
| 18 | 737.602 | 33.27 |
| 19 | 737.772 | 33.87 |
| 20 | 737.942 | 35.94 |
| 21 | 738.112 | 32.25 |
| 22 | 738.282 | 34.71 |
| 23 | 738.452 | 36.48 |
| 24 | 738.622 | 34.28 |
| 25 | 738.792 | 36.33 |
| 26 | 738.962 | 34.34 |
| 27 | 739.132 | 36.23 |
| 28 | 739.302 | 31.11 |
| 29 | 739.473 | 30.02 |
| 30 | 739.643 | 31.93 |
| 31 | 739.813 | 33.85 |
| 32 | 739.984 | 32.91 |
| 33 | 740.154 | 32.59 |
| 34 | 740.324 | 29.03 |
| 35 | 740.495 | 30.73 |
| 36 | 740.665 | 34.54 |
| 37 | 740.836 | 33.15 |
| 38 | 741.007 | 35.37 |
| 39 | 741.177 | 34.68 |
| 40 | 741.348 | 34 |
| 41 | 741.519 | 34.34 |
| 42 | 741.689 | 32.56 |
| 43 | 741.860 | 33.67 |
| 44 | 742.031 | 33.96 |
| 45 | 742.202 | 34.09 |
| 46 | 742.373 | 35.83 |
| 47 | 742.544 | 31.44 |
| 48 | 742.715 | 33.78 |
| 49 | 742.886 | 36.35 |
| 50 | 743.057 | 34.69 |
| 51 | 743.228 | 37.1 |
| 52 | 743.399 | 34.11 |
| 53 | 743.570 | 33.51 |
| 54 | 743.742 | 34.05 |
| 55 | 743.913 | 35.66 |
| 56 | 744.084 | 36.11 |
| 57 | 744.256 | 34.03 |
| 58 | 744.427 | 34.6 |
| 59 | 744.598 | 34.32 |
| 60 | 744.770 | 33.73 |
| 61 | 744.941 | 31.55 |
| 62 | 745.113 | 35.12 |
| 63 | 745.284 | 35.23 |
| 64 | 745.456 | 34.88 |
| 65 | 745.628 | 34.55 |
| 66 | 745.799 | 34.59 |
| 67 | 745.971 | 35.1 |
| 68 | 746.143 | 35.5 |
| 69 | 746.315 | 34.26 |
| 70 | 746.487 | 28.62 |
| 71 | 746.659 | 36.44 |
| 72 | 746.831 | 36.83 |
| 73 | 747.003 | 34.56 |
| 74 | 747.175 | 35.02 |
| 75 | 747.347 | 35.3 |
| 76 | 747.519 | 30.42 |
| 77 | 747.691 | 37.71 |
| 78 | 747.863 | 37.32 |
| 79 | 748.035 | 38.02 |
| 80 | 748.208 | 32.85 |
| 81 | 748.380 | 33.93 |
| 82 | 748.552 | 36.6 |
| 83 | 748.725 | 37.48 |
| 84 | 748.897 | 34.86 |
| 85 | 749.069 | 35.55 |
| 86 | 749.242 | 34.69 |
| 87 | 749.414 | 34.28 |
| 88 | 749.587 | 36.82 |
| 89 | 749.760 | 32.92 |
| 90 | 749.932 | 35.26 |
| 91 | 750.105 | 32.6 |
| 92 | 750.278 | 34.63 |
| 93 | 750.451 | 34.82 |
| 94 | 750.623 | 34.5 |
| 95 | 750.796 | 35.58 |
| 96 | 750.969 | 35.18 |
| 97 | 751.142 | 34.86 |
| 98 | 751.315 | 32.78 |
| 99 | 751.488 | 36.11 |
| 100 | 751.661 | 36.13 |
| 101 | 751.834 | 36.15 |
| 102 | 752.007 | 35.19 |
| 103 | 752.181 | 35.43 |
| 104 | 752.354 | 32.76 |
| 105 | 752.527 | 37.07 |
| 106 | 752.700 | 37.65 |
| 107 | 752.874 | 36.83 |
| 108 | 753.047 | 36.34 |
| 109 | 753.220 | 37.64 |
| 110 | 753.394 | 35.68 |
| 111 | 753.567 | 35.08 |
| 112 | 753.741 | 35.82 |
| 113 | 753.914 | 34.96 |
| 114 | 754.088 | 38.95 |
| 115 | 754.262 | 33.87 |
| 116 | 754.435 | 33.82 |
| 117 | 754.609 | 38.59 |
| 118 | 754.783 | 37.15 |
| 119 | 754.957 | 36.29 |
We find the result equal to 34.4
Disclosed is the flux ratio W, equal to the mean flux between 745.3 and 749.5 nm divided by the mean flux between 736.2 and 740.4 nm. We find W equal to 1.1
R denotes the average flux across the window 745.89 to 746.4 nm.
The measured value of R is 34.9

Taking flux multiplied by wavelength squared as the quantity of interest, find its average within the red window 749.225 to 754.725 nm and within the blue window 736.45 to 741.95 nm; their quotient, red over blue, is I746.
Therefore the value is 1.10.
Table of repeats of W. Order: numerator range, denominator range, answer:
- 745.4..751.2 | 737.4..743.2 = 1.03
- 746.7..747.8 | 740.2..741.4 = 1.06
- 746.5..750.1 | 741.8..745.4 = 1.02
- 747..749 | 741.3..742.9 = 1.04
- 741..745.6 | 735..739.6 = 1.05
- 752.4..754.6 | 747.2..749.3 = 1.02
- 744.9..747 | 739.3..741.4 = 1.06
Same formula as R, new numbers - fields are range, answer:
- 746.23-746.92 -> 34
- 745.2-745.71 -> 34.8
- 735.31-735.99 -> 30.8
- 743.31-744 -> 34.4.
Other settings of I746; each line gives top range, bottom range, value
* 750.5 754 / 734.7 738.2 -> 1.15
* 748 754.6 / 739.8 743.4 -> 1.08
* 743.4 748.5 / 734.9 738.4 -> 1.09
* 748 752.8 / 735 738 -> 1.13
